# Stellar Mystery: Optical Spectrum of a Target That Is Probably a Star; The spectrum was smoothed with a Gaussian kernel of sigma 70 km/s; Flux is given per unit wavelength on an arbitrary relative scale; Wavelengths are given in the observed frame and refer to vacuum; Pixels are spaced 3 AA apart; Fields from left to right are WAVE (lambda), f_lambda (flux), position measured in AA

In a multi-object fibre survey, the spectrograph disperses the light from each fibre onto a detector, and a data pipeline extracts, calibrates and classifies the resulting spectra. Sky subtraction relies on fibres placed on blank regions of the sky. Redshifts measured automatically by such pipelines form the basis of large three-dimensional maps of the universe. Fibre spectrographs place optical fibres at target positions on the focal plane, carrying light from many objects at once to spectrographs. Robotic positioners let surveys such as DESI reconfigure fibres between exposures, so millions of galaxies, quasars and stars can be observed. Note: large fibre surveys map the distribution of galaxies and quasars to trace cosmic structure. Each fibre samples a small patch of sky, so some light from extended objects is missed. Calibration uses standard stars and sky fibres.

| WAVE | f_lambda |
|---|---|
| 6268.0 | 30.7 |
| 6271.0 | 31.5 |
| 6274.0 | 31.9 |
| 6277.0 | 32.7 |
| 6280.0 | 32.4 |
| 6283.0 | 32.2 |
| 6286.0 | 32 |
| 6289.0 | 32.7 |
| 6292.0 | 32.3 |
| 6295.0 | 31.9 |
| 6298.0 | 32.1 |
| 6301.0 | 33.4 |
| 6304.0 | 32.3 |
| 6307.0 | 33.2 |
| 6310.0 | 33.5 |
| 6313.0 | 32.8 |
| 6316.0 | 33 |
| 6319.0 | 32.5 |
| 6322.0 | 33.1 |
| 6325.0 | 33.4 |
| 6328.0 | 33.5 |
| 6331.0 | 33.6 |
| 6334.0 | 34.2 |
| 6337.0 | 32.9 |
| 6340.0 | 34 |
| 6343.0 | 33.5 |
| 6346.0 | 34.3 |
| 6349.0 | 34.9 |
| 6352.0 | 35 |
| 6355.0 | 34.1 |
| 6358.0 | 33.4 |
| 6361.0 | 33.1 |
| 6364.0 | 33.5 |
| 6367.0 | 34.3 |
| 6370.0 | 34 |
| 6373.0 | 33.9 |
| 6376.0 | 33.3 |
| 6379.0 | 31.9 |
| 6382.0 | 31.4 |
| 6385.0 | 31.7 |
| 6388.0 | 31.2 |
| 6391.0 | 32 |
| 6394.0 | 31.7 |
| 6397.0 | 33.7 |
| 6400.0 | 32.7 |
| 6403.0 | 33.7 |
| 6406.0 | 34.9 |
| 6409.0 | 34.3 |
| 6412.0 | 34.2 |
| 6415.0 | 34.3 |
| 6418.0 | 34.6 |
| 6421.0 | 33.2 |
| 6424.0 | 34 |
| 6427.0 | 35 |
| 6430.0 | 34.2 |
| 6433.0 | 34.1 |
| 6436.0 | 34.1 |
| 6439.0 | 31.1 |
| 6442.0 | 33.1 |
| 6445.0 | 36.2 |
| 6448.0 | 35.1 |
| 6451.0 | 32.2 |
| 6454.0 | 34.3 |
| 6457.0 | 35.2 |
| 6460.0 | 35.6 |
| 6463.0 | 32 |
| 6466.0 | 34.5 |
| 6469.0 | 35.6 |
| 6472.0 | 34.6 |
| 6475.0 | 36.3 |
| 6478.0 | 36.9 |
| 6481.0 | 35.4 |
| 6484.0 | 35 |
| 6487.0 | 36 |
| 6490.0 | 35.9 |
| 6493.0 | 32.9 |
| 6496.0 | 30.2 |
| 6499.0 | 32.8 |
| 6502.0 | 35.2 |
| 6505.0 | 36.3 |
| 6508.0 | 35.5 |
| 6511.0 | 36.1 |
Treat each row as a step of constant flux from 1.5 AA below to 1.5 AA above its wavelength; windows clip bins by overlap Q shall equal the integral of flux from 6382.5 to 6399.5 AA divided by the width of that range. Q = 32.1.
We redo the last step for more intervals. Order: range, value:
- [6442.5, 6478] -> 34.7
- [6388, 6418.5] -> 33.5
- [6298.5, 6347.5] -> 33.3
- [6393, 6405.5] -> 33.2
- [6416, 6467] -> 34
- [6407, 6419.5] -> 34.4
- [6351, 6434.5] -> 33.5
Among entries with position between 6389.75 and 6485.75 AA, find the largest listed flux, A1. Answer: 36.9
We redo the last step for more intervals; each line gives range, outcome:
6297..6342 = 34.2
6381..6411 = 34.9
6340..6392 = 35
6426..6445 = 36.2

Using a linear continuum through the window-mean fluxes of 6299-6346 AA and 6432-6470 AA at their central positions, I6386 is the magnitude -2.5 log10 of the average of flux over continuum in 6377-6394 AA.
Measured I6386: 0.066 mag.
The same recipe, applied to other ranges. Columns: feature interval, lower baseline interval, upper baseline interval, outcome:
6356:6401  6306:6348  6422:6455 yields 0.03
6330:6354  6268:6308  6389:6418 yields -0.04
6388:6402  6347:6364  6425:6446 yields 0.05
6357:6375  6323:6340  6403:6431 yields 0.00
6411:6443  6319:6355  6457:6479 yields 0.03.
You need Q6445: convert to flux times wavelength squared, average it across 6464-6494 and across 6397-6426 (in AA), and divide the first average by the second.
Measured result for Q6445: 1.1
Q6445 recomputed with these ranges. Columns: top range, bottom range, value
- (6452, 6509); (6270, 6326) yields 1.13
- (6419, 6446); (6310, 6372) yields 1.04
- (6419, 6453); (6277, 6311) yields 1.09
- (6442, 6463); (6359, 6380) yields 1.06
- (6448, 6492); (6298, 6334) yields 1.11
